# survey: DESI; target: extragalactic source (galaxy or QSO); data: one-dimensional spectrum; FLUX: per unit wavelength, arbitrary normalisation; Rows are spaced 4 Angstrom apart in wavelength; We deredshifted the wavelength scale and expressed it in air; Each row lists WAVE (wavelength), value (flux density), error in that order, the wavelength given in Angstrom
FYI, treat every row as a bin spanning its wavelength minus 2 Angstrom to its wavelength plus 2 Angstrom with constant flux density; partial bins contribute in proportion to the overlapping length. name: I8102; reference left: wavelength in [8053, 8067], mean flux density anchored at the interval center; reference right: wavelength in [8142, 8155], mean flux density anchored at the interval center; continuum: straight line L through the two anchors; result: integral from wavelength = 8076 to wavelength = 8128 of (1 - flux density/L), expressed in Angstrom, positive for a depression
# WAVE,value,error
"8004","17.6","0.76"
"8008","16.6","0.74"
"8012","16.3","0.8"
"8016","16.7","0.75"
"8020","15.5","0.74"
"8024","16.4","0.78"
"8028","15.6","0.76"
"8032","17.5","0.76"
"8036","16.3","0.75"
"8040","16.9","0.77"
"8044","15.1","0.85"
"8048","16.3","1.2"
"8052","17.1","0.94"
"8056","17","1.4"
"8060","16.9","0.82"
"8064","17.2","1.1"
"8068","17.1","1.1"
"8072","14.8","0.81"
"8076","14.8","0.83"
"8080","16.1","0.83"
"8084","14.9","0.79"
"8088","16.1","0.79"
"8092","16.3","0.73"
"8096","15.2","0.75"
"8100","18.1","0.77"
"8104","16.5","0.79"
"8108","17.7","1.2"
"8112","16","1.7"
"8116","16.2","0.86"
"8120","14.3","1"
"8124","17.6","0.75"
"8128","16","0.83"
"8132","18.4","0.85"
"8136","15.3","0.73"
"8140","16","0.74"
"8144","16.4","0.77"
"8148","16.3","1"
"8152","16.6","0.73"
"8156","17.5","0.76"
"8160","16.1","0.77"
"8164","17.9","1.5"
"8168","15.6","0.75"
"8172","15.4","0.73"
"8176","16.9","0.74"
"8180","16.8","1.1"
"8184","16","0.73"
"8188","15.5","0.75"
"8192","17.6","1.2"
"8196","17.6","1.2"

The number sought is 1.9 Angstrom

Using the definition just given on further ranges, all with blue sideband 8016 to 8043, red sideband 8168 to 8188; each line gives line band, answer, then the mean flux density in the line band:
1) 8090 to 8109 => -0.55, 16.7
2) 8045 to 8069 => -0.80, 16.8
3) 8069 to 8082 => 0.72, 15.4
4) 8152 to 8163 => -0.48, 16.9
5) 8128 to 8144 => -0.28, 16.5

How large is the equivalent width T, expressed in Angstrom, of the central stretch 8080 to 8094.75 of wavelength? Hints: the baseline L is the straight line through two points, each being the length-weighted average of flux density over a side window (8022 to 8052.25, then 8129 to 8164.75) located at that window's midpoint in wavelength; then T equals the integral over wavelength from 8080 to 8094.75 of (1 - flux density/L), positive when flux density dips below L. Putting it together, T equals 0.6 Angstrom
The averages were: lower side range 16.4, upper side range 16.7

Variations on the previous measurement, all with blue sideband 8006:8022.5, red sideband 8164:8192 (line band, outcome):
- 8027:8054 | -0.3 Angstrom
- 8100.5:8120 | -0.2 Angstrom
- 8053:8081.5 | 0.0 Angstrom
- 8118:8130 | 0.2 Angstrom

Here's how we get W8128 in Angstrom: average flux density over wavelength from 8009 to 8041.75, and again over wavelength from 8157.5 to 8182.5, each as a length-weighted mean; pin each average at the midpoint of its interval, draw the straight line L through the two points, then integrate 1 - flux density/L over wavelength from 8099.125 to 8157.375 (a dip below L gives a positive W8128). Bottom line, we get -0.4 Angstrom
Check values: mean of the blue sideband 16.4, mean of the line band 16.6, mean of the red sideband 16.5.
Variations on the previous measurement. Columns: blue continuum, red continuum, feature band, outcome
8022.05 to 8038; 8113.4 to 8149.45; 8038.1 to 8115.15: 0.2 Angstrom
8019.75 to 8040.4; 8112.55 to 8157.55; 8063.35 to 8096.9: 1.2 Angstrom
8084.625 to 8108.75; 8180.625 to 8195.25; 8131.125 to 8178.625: 0.0 Angstrom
